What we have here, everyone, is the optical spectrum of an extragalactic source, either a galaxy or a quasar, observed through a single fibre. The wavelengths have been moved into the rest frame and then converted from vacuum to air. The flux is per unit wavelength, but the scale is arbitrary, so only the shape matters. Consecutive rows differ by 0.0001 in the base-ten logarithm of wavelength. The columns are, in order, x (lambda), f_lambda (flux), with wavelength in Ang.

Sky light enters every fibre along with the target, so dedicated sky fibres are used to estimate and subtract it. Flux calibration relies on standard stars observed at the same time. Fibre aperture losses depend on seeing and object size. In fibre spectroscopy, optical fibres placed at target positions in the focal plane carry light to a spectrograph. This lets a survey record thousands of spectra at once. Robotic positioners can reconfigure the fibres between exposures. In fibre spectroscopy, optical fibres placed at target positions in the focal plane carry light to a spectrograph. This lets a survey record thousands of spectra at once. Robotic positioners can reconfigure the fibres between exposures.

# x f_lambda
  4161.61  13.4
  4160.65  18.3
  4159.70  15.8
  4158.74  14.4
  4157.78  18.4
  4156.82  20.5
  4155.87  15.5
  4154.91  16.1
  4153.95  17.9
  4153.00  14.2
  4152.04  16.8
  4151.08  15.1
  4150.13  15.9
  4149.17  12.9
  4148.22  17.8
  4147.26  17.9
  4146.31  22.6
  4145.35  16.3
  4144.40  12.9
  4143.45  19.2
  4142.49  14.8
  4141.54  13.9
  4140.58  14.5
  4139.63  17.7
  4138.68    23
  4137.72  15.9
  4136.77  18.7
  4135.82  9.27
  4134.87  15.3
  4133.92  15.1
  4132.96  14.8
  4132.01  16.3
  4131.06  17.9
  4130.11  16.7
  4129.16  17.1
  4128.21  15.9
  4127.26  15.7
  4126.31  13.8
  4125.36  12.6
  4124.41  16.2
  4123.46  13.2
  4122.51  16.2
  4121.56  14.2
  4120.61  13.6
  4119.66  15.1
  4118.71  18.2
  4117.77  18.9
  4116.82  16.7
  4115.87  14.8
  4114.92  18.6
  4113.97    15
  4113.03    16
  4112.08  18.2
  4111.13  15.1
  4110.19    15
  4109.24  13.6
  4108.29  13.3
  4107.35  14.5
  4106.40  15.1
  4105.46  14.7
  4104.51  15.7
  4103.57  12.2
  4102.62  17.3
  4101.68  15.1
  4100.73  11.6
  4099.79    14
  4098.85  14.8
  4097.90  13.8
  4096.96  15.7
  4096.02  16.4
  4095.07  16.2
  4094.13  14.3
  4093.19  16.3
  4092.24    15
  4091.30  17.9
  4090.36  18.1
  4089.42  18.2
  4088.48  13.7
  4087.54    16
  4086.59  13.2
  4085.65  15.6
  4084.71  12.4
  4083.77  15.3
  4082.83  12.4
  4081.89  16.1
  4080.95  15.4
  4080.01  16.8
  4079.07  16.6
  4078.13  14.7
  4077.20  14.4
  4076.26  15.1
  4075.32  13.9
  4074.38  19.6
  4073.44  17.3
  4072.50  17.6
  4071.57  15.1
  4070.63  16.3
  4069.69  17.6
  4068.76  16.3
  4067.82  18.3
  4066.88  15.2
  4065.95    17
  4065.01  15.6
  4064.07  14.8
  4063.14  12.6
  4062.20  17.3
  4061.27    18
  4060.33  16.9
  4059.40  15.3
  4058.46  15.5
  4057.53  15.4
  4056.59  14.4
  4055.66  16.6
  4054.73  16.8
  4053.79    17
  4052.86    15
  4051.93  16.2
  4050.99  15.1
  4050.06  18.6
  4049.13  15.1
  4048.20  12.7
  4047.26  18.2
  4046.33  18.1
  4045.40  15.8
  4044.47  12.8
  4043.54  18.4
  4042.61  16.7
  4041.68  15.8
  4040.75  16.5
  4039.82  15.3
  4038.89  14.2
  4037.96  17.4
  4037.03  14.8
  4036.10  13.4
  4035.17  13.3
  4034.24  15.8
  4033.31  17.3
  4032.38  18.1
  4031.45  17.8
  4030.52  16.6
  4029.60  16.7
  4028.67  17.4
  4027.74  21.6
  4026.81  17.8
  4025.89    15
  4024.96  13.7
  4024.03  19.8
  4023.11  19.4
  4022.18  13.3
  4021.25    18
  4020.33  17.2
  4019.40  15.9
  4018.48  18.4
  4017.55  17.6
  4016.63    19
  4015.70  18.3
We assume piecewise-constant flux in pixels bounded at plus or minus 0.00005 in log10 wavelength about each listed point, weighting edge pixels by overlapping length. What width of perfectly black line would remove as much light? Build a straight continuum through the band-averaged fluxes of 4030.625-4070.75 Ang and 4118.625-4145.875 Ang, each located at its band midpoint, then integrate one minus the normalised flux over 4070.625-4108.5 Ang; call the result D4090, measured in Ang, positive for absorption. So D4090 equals 1.3 Ang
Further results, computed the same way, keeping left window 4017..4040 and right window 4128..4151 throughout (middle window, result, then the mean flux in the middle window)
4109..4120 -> 0.0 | 16.3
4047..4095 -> 2.0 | 15.9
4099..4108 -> 1.1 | 14.5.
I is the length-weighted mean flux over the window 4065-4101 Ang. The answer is 15.7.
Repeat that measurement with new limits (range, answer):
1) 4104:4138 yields 15.5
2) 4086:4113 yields 15.2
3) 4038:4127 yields 15.6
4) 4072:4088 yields 15.4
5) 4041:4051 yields 16.2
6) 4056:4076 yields 16.2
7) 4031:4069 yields 16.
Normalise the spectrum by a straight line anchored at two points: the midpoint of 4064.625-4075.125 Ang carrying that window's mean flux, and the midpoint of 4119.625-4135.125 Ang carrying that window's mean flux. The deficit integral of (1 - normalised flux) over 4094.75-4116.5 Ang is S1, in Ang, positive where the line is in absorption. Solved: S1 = 1.1 Ang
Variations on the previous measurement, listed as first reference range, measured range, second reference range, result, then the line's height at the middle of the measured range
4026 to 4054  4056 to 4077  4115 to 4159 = 0.2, 16.3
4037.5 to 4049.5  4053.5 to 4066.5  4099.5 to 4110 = -0.4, 15.5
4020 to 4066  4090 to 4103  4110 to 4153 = 0.5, 16.1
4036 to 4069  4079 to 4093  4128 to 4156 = 0.5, 16.1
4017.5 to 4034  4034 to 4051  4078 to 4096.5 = 1.1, 16.8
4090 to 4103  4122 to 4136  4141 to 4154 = 0.7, 15.9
